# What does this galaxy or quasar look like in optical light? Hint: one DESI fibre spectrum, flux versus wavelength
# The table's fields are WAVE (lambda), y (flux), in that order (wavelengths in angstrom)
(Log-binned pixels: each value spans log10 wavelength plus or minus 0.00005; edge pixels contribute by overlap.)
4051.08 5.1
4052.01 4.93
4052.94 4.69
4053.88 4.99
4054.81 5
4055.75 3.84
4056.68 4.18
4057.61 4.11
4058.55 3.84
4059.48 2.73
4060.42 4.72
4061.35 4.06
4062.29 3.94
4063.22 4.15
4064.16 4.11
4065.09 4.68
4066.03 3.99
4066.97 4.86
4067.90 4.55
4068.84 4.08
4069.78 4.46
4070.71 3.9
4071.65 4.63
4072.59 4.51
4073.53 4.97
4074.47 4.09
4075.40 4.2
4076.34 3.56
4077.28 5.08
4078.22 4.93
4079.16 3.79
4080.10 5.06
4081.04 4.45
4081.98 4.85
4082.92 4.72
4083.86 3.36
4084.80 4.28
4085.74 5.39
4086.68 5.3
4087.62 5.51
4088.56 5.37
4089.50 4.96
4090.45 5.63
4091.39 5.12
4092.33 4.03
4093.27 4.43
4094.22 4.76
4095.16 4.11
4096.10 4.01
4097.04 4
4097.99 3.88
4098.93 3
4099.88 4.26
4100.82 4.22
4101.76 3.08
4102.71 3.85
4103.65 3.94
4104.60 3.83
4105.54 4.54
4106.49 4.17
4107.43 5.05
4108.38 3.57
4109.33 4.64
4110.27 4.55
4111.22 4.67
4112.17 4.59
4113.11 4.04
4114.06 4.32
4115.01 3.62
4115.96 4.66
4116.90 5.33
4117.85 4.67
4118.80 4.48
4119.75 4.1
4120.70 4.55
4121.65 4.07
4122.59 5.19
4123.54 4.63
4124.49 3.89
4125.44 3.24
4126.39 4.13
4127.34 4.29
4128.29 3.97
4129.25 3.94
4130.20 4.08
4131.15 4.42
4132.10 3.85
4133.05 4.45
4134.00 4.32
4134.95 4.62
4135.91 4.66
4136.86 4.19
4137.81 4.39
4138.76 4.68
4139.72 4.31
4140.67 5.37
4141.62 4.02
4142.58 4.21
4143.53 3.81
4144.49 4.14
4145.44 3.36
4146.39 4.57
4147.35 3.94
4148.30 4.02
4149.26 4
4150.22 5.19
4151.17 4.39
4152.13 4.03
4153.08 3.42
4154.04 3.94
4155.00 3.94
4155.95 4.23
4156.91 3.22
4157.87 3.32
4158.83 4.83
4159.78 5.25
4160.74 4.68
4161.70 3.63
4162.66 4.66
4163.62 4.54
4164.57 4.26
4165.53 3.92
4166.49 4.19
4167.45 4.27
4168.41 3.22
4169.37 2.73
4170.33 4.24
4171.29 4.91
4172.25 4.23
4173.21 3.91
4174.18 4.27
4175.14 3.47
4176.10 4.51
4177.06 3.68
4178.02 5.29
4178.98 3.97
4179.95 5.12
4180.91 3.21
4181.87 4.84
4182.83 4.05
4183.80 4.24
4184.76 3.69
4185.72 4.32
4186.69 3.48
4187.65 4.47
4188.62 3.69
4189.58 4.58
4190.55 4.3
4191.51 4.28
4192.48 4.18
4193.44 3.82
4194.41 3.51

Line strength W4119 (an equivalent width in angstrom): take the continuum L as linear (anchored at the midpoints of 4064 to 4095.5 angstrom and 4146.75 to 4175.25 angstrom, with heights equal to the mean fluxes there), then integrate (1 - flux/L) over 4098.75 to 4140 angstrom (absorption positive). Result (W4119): 0.8 angstrom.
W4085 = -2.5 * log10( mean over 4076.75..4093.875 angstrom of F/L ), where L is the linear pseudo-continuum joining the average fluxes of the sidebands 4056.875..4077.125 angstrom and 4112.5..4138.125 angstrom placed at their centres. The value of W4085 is -0.132 mag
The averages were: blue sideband 4.21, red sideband 4.3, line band 4.79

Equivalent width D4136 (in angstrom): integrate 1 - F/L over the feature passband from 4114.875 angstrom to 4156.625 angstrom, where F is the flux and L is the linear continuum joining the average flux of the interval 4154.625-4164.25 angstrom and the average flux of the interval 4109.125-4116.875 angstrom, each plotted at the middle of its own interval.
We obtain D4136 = 0.8 angstrom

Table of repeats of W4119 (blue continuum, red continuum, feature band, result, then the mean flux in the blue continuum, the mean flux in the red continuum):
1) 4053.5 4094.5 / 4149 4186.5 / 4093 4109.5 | 1.2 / 4.48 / 4.14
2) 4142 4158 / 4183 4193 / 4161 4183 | -0.4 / 4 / 4.12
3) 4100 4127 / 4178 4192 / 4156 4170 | 0.5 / 4.27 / 4.2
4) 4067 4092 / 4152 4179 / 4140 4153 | 0.0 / 4.65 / 4.1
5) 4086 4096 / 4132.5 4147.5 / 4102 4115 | 1.2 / 4.9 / 4.32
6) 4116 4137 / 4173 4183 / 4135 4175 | 0.9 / 4.33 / 4.22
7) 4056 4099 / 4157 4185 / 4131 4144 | -0.4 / 4.41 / 4.17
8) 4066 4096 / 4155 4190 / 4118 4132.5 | 0.6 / 4.59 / 4.14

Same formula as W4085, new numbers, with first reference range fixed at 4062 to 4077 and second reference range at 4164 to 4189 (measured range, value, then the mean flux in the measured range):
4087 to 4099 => -0.08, 4.58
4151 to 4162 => 0.02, 4.07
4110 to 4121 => -0.06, 4.46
